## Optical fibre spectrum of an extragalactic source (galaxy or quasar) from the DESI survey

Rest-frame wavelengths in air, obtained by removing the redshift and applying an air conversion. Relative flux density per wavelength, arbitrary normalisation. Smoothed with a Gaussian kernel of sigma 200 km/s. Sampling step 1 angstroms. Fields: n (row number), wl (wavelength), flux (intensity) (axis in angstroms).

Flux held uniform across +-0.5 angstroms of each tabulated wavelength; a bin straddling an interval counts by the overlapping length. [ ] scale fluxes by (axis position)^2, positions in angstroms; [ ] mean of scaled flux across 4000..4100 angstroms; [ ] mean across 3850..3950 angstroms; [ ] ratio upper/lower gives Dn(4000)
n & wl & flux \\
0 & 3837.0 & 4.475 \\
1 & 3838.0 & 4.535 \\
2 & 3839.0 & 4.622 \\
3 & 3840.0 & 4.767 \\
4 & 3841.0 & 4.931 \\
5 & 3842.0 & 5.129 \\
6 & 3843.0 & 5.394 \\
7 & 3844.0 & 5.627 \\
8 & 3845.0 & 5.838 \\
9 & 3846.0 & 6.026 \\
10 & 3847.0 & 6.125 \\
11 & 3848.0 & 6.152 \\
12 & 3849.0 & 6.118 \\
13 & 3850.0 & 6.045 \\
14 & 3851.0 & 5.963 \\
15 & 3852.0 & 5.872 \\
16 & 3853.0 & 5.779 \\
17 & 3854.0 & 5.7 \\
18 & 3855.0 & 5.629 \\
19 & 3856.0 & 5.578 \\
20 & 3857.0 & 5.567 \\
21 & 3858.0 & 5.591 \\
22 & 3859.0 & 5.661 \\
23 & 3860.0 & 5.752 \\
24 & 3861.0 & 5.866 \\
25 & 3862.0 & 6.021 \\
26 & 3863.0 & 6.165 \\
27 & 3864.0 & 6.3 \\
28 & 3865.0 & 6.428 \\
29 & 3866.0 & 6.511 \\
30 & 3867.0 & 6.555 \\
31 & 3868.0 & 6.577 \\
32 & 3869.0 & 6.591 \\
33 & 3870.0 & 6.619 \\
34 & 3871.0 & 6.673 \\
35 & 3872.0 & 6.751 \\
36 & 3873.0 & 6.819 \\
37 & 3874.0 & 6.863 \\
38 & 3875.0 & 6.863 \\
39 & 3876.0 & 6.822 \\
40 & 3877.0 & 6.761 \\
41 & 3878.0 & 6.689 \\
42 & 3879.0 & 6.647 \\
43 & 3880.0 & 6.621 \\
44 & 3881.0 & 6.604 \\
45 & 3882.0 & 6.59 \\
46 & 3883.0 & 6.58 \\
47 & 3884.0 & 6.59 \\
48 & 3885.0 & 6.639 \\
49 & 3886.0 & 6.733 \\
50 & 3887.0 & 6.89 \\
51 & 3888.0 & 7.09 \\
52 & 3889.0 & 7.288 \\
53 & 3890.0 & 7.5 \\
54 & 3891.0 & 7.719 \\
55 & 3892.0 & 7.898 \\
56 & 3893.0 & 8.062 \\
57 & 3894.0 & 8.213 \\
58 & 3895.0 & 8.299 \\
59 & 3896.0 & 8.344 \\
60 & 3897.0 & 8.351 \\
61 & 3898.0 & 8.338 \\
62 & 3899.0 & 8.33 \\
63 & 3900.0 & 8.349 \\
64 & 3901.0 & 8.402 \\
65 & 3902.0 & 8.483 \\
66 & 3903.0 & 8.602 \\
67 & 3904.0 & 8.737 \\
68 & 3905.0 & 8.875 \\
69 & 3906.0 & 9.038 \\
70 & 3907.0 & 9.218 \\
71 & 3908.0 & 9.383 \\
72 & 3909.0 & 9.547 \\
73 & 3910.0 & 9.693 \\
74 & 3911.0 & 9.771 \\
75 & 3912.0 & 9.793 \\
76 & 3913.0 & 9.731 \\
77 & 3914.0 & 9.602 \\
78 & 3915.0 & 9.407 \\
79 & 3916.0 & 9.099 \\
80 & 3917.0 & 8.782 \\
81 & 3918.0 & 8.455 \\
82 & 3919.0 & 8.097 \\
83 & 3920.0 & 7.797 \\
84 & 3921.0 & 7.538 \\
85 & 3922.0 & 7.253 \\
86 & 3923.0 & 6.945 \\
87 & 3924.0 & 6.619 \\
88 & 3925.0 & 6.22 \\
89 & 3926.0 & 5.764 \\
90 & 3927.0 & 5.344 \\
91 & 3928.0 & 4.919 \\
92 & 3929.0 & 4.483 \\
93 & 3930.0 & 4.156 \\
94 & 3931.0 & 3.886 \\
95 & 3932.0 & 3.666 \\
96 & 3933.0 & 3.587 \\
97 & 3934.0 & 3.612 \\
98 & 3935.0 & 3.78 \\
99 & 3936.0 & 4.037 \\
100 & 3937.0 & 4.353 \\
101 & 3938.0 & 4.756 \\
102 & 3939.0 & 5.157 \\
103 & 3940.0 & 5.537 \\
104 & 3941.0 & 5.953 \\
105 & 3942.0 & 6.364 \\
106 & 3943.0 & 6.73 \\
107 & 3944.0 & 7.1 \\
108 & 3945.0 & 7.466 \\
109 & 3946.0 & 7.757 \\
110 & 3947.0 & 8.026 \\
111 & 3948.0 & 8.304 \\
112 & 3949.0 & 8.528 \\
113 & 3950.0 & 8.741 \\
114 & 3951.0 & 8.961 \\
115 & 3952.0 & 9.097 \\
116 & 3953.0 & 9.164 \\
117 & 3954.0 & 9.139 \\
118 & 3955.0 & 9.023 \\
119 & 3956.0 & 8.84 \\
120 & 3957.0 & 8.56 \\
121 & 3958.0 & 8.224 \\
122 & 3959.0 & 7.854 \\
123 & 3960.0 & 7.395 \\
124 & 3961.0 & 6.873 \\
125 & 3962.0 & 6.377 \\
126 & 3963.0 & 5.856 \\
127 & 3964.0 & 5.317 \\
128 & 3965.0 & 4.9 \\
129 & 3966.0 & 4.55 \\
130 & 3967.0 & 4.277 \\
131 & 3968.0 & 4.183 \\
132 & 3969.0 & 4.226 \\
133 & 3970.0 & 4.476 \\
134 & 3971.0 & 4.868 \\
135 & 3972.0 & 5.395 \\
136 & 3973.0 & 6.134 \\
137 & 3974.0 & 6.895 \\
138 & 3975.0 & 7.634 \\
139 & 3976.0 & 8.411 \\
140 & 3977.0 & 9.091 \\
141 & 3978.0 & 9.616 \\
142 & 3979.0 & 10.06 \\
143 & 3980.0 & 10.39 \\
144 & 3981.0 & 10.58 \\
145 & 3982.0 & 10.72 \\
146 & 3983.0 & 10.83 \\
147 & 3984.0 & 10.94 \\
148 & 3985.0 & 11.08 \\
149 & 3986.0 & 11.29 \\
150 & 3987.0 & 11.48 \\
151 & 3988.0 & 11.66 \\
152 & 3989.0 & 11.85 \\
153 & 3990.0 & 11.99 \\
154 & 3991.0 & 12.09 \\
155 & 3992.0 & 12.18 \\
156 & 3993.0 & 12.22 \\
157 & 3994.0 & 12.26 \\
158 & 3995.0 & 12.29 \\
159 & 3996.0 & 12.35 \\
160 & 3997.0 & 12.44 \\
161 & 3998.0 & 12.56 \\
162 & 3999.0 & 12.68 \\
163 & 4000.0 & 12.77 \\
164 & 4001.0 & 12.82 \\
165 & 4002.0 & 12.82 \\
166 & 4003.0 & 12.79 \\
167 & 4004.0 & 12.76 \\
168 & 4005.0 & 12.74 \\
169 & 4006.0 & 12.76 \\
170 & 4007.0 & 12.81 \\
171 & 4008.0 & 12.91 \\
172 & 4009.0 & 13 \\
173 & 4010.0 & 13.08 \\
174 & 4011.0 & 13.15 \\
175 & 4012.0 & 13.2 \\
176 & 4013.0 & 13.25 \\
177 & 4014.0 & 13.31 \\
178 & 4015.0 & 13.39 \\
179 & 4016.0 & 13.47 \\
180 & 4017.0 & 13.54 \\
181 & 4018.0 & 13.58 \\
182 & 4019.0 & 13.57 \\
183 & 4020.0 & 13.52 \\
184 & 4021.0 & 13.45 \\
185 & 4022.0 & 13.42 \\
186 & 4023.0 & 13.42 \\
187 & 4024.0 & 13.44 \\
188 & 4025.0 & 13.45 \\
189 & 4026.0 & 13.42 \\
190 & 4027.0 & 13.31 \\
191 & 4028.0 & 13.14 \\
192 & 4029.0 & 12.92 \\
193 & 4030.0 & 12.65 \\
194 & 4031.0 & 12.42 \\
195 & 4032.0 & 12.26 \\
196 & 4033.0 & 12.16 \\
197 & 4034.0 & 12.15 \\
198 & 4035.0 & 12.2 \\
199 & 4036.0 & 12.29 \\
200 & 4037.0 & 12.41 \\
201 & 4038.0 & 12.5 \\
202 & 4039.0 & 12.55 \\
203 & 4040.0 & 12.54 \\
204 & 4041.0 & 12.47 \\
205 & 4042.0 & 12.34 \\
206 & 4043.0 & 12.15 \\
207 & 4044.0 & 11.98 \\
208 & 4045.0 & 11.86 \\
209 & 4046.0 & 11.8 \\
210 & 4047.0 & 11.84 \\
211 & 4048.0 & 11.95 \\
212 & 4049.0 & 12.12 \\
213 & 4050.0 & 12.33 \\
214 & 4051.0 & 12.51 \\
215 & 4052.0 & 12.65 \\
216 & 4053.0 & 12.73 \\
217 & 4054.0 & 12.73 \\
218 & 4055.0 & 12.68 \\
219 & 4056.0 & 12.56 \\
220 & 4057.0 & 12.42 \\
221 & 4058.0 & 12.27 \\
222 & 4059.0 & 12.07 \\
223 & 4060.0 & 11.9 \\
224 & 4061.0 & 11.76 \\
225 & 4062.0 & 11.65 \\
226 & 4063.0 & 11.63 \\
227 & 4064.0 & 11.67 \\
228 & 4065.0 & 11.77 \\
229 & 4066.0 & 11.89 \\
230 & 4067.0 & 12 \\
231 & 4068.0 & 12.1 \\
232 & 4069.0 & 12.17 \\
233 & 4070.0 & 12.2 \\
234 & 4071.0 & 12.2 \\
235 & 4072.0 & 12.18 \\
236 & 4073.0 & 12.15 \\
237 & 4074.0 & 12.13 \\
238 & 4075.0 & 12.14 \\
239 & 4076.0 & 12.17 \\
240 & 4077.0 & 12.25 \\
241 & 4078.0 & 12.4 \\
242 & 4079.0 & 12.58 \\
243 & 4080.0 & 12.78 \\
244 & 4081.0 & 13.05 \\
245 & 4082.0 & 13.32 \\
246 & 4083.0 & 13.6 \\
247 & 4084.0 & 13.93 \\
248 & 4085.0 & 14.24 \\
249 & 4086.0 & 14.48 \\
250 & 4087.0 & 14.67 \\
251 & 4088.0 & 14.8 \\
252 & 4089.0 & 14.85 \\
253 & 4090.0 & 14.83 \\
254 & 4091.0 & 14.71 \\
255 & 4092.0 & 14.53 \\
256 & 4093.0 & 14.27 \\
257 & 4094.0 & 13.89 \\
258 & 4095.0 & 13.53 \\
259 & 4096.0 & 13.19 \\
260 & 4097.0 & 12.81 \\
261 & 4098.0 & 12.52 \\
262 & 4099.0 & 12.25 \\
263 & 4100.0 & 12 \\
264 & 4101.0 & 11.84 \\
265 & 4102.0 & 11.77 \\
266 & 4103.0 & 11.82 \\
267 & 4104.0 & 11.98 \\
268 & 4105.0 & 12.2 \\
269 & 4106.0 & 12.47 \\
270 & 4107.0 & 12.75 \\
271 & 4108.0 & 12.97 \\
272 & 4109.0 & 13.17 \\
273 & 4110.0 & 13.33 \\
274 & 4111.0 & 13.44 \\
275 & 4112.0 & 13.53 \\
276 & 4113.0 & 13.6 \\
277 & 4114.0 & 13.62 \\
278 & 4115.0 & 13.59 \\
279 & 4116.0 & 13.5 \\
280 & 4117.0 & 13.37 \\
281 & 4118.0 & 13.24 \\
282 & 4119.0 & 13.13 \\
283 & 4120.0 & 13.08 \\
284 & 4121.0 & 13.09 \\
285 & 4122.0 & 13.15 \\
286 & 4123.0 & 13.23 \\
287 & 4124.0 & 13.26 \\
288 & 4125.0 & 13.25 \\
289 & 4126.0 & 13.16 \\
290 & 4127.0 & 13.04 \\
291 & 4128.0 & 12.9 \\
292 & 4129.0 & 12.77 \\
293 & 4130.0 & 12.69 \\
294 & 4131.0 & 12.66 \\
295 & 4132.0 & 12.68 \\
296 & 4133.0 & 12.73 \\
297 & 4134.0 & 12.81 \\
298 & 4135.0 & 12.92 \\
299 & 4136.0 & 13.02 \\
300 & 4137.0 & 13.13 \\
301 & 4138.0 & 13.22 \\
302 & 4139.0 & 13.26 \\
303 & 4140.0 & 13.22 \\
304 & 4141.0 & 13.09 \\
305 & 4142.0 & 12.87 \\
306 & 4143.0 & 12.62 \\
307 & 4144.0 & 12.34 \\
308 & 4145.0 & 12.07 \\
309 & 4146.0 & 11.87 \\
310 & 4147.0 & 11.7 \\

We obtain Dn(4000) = 1.99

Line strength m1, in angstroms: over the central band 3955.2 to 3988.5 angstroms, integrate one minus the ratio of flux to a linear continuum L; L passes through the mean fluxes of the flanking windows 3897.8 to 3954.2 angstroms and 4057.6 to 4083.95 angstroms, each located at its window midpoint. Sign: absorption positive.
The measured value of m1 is 4.0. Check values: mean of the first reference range 7.33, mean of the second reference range 12.3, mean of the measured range 7.86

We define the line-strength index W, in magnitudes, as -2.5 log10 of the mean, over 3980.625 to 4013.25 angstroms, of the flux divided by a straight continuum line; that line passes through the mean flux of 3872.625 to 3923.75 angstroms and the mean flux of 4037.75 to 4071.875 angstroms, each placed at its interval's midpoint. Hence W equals -0.15 mag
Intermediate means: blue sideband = 7.97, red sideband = 12.2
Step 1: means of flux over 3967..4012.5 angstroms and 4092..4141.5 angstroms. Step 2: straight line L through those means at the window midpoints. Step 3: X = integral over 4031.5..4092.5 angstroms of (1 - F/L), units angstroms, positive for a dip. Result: -3.15 angstroms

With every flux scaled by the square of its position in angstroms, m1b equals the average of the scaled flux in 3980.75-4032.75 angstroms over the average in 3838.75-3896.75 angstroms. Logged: 2.11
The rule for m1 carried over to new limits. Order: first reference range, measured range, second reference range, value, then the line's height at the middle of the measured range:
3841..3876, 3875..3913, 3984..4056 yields -2.0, 7.52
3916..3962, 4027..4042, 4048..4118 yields -2.4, 10.8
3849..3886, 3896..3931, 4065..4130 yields -1.7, 7.66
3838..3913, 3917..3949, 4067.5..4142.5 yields 9.3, 8.49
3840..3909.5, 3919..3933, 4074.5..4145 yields 4.2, 8.25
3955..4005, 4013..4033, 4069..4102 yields -4.2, 10.9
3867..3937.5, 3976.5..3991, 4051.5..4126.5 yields -1.8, 9.68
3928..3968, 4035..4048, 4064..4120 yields -1.9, 10.7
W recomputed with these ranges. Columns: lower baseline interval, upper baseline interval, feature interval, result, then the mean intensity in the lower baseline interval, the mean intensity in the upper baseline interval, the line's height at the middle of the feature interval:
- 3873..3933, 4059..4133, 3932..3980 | 0.32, 7.5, 12.9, 8.99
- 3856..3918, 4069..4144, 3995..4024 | -0.22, 7.54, 13.1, 10.6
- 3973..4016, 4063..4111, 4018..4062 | -0.03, 11.7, 12.9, 12.3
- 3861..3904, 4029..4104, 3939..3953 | 0.20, 7.17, 12.6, 9.05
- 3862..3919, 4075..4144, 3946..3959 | 0.08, 7.74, 13.1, 9.27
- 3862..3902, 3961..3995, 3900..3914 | -0.21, 7.13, 8.63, 7.52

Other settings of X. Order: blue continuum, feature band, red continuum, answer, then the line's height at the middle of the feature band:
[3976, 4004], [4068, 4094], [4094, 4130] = -1.43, 12.6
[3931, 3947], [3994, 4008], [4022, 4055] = -4.03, 9.83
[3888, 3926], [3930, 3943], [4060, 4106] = 6.42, 9.12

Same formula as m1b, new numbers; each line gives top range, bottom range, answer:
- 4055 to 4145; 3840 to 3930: 2.03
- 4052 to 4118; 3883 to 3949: 1.93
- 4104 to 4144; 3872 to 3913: 1.86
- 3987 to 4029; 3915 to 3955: 2.02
